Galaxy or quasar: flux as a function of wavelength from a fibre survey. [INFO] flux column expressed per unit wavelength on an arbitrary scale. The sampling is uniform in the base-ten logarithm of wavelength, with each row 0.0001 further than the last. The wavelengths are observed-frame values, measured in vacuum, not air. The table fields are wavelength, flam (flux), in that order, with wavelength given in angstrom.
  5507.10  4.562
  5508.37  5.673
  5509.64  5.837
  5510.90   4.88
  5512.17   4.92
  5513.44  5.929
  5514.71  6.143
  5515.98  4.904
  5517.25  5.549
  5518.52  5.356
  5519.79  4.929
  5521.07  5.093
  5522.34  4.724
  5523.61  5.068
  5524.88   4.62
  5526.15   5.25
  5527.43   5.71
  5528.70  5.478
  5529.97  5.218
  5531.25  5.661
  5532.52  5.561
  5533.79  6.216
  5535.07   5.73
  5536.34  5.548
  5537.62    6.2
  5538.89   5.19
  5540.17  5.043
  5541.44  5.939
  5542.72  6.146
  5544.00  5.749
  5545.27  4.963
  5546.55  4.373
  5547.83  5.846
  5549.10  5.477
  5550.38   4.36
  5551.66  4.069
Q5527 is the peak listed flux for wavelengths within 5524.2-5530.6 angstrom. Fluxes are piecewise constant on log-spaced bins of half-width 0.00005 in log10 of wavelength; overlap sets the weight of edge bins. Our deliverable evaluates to 5.71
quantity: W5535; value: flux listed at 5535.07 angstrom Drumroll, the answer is 5.73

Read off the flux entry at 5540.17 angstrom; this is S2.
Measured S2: 5.043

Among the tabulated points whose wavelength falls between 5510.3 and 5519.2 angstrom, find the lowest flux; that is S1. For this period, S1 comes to 4.88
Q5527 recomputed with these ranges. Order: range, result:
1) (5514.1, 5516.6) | 6.143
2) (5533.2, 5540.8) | 6.216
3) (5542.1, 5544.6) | 6.146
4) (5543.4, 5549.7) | 5.846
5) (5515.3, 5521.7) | 5.549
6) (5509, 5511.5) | 5.837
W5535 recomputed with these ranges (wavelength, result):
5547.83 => 5.846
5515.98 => 4.904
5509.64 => 5.837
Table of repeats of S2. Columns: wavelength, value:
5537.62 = 6.2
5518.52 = 5.356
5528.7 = 5.478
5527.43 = 5.71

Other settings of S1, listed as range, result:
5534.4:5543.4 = 5.043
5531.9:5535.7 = 5.561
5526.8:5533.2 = 5.218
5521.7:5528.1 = 4.62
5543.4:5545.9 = 4.963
